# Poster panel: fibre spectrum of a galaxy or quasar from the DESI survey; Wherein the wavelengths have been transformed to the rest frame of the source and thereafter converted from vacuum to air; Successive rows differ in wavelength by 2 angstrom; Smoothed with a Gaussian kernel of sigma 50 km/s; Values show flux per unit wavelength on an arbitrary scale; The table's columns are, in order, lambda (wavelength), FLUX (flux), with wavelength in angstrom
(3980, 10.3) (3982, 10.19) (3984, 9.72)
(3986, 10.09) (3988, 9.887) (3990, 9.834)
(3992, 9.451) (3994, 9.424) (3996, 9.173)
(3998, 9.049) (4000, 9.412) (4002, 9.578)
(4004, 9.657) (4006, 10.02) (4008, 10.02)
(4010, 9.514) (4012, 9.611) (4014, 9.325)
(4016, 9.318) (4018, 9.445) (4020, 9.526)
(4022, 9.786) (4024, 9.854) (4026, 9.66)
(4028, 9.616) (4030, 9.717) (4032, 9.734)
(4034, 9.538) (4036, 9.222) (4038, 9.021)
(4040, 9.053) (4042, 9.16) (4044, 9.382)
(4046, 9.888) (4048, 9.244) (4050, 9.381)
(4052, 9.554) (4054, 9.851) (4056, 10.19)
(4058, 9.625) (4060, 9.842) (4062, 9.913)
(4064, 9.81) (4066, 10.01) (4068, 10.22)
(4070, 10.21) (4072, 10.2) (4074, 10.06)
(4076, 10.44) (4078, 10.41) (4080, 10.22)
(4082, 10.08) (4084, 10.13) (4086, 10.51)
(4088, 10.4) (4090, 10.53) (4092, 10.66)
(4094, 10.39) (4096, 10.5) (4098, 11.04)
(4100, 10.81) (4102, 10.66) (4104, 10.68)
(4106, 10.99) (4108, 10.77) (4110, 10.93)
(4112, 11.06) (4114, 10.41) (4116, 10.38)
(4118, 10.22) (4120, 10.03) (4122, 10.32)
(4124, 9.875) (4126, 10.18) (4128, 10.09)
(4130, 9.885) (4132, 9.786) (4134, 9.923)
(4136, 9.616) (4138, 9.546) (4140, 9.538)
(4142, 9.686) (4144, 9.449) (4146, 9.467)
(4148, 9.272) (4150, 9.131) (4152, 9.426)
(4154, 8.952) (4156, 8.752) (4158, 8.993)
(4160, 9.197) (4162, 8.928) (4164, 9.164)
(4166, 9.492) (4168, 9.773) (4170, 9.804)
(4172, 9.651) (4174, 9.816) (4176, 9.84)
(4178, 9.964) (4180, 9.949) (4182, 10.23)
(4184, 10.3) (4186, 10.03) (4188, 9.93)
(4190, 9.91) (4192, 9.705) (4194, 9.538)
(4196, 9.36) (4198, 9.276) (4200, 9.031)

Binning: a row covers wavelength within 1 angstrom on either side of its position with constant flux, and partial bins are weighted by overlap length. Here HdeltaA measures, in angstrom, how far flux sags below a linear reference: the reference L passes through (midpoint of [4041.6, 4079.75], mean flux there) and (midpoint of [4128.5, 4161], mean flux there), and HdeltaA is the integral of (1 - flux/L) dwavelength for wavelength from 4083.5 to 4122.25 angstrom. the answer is -3.7 angstrom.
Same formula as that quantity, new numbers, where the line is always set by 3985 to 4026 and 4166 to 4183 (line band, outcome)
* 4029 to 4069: 0.2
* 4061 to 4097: -2.0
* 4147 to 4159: 0.9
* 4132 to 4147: 0.3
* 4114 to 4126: -0.5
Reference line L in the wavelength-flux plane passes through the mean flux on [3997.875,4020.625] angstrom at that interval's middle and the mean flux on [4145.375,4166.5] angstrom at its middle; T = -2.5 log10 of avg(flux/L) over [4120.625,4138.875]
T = -0.08 mag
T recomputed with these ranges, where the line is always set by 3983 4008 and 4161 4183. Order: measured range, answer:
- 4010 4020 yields 0.02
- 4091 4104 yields -0.11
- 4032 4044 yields 0.04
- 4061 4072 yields -0.04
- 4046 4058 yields 0.00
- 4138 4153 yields 0.03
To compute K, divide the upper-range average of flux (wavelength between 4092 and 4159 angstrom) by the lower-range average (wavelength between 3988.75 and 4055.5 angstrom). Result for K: 1.05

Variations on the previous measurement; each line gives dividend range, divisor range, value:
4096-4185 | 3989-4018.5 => 1.04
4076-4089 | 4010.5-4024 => 1.08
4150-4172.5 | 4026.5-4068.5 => 0.96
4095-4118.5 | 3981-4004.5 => 1.11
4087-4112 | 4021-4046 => 1.13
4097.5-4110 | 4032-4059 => 1.14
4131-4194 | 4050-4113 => 0.93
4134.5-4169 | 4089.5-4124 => 0.88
